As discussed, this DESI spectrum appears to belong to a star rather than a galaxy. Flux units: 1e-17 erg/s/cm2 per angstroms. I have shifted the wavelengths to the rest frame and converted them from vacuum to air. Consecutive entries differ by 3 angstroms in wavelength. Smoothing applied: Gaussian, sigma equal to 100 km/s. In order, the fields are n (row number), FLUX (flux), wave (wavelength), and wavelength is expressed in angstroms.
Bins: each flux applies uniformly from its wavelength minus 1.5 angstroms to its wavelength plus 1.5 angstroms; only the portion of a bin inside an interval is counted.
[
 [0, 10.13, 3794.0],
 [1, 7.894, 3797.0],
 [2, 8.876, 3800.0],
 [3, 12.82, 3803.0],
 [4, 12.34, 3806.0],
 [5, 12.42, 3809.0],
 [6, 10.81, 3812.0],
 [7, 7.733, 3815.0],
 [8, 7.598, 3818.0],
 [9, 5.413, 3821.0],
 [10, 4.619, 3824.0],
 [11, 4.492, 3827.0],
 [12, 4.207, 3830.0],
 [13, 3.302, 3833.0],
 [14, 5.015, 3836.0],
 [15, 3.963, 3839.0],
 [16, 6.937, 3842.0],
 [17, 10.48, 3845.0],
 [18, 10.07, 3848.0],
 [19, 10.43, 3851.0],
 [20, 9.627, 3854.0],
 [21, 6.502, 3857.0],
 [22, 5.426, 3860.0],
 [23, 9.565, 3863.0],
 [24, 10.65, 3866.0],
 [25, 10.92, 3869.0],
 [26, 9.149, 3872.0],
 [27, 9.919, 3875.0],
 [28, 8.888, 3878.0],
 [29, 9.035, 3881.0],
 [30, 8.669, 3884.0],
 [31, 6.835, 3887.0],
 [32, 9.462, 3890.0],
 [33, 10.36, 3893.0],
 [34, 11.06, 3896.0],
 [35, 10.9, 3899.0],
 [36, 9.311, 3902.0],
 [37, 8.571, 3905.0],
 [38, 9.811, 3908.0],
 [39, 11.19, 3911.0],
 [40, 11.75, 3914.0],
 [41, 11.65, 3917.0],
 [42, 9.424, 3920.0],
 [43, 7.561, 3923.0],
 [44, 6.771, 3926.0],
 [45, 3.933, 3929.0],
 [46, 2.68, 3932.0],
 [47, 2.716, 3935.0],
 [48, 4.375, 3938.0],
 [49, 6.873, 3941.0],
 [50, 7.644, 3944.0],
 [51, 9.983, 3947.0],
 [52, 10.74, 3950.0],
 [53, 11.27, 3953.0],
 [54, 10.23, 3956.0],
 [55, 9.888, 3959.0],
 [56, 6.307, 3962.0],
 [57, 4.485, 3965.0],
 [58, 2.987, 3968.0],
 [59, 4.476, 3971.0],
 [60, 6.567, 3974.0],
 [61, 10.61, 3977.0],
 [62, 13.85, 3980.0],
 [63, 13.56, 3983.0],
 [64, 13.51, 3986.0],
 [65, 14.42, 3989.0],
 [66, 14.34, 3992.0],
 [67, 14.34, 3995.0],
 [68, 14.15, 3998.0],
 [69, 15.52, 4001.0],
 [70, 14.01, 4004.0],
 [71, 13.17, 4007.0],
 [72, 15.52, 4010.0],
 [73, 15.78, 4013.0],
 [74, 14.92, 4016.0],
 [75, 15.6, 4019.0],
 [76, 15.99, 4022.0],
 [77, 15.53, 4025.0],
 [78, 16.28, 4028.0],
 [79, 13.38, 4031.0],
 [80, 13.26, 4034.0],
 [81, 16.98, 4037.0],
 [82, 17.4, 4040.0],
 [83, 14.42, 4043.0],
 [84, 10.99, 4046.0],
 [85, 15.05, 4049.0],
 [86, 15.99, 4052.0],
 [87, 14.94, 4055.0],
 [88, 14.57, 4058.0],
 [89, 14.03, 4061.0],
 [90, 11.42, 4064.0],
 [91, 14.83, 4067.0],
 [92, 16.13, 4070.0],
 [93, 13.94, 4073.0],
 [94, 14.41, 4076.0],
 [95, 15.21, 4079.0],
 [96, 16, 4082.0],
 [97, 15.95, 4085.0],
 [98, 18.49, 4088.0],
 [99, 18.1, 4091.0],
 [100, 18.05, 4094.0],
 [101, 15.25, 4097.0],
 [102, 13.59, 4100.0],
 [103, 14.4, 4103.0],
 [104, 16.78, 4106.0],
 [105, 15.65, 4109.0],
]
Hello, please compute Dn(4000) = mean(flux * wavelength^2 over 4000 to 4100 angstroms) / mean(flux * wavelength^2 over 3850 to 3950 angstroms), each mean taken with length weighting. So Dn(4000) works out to 1.91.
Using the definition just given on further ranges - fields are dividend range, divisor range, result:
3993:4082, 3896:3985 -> 1.86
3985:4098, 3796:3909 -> 1.94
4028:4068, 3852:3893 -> 1.78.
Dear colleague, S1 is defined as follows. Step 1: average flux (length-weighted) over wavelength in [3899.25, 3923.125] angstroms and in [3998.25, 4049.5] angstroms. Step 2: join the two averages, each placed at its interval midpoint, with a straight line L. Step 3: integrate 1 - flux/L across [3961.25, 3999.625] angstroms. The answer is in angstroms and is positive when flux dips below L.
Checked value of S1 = 8.3 angstroms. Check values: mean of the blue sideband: 10.1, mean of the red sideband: 14.9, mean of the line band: 10.4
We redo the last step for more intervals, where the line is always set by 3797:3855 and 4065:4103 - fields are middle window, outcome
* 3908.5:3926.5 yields 1.3 angstroms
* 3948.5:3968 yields 5.7 angstroms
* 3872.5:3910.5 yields 1.8 angstroms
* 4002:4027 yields -2.7 angstroms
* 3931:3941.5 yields 6.8 angstroms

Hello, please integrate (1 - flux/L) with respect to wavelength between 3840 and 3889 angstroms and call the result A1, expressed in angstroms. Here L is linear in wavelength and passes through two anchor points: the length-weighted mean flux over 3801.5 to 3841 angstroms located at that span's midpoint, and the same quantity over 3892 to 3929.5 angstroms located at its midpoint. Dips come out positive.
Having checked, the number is -3.2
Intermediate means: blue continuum 7.28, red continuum 9.54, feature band 8.9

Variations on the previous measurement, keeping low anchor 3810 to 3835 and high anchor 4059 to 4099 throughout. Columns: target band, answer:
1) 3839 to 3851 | -2.9 angstroms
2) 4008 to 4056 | -4.8 angstroms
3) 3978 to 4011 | -4.6 angstroms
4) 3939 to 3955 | 2.3 angstroms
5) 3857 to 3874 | -2.7 angstroms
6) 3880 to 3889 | 0.2 angstroms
